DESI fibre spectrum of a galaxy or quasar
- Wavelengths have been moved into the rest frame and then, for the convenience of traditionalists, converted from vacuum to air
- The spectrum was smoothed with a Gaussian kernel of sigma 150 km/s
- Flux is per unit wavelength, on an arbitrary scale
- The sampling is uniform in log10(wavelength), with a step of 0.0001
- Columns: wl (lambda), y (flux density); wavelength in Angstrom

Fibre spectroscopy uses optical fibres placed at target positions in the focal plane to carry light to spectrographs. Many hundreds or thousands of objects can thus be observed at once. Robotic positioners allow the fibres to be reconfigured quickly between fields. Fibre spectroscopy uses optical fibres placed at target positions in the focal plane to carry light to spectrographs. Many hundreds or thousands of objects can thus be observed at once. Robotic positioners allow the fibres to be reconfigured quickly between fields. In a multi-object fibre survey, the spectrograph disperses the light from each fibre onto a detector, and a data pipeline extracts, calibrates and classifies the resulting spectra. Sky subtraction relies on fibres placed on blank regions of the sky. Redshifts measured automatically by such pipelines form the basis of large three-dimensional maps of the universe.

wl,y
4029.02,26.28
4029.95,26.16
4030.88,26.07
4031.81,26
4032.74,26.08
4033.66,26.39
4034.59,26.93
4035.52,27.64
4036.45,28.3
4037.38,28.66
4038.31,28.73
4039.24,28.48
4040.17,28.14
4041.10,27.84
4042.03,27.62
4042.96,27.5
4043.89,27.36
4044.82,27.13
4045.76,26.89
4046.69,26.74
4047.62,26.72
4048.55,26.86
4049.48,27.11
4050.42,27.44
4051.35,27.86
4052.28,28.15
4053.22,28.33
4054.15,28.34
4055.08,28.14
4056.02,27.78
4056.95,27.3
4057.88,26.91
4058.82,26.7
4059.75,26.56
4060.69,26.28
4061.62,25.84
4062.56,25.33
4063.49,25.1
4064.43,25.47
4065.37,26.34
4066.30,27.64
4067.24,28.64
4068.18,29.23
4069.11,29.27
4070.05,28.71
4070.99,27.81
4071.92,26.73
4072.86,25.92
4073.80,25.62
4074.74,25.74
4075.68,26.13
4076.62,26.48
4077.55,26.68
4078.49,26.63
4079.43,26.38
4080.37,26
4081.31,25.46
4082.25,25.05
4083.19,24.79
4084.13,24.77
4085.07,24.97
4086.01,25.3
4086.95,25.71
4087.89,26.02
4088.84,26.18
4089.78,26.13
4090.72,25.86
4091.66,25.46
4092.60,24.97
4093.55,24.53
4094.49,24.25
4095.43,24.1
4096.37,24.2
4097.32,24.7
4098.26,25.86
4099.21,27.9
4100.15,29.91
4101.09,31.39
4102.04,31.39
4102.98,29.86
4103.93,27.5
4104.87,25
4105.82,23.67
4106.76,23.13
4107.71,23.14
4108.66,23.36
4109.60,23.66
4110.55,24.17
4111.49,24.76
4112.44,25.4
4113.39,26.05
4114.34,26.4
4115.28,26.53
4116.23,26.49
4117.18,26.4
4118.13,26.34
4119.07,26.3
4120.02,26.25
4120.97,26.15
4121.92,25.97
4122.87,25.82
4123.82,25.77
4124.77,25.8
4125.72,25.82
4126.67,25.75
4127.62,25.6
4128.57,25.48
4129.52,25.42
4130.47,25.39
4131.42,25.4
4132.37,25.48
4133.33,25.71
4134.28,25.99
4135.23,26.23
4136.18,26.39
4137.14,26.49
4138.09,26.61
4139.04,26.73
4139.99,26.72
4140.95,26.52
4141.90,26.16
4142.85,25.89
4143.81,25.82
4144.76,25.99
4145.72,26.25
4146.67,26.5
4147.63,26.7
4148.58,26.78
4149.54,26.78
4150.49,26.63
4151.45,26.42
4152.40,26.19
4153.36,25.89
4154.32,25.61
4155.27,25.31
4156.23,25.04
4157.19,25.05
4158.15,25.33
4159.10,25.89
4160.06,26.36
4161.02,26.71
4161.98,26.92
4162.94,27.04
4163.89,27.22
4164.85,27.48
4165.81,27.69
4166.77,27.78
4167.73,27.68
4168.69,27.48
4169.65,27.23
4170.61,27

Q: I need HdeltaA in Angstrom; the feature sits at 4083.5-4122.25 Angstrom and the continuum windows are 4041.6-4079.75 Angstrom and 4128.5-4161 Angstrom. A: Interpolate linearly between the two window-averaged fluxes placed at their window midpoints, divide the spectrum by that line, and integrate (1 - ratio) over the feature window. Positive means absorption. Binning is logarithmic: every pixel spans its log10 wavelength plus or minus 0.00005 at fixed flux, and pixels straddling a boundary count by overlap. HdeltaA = 1.0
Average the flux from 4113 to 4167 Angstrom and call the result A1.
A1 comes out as 26.2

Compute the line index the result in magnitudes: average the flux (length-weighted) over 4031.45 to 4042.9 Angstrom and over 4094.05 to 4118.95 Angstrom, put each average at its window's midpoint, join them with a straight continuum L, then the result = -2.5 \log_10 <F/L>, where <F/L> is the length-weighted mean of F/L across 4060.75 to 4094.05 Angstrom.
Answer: 0.02 mag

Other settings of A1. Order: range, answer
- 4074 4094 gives 25.7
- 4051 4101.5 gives 26.5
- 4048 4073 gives 27.3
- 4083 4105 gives 26.3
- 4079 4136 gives 25.8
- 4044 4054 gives 27.3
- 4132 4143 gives 26.3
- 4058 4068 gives 26.5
